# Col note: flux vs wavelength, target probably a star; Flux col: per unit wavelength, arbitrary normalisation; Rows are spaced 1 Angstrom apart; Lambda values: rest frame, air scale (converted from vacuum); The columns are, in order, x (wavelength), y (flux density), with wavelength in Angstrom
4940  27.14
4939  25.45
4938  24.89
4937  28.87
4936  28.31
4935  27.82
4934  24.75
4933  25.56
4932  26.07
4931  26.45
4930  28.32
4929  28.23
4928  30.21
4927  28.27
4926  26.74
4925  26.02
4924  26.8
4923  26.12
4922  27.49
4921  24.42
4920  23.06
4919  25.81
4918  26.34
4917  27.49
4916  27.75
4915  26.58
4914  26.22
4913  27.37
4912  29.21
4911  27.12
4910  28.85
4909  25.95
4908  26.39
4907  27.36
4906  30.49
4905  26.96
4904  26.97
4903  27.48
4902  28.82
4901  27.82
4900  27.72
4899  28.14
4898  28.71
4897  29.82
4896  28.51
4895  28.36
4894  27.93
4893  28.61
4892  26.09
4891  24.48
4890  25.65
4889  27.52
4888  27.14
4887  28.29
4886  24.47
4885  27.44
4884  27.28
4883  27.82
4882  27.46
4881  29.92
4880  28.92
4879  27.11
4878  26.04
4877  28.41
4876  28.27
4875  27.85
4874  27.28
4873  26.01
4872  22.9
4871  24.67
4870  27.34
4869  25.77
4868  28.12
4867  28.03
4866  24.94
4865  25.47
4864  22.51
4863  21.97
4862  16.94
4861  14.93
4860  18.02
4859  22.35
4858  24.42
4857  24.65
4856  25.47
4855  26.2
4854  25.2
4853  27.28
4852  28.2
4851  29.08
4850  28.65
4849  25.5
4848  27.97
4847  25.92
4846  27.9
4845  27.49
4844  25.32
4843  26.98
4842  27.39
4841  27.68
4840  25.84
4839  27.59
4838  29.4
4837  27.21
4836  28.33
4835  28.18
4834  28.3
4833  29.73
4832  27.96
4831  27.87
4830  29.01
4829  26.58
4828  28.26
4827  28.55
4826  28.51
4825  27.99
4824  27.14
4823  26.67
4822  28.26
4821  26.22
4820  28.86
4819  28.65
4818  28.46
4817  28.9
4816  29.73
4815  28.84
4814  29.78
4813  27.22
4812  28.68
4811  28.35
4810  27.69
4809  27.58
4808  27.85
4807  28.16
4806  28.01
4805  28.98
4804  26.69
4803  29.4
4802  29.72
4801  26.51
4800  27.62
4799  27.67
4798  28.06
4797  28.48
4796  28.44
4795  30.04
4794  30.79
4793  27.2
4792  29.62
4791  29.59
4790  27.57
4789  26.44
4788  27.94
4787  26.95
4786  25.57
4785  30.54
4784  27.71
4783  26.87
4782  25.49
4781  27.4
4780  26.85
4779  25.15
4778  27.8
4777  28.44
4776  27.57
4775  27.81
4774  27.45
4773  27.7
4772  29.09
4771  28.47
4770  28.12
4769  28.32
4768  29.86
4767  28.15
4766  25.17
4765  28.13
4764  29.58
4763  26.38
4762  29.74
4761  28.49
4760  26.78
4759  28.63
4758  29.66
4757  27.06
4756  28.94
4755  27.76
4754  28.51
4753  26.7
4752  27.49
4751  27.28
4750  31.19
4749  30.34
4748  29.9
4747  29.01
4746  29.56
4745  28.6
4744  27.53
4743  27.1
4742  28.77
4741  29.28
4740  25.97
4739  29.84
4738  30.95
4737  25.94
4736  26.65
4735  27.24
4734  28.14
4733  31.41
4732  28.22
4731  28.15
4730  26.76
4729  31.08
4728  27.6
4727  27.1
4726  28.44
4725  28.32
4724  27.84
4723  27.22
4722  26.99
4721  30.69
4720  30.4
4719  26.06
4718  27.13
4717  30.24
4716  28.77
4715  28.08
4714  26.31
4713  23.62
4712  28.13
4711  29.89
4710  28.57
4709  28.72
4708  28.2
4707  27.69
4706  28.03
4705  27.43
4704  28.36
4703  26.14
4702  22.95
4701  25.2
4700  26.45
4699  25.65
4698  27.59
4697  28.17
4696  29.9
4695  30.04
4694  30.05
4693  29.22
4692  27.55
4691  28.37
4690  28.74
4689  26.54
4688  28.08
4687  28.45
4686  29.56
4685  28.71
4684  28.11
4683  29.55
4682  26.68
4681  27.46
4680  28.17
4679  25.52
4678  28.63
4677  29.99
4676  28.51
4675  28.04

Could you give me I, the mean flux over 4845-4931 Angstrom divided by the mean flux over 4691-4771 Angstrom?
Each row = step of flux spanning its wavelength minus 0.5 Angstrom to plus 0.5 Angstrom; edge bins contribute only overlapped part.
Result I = 0.9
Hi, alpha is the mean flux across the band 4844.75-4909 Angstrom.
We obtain 26.4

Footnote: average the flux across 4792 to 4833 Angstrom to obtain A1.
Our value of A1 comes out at 28.3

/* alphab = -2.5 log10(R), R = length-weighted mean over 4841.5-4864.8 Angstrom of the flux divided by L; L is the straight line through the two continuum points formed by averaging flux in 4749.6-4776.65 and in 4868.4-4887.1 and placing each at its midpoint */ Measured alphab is 0.10 mag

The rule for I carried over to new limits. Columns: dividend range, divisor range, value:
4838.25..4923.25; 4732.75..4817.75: 0.94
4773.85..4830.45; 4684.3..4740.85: 1.00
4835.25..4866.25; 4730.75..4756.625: 0.89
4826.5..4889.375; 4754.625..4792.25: 0.95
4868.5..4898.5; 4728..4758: 0.96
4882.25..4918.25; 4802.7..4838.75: 0.97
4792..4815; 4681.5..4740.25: 1.01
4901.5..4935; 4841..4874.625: 1.07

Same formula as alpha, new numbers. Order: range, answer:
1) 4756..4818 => 28.1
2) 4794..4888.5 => 27.1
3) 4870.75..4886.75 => 27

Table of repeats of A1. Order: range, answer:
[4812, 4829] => 28.2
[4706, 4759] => 28.3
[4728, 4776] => 28.3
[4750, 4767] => 28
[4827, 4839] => 28.2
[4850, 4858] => 26.6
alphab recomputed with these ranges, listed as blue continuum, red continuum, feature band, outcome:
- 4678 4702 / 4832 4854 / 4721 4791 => -0.01 mag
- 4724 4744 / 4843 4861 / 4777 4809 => -0.04 mag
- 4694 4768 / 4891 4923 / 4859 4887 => 0.09 mag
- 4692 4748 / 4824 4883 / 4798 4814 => -0.04 mag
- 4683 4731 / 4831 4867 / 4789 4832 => -0.07 mag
